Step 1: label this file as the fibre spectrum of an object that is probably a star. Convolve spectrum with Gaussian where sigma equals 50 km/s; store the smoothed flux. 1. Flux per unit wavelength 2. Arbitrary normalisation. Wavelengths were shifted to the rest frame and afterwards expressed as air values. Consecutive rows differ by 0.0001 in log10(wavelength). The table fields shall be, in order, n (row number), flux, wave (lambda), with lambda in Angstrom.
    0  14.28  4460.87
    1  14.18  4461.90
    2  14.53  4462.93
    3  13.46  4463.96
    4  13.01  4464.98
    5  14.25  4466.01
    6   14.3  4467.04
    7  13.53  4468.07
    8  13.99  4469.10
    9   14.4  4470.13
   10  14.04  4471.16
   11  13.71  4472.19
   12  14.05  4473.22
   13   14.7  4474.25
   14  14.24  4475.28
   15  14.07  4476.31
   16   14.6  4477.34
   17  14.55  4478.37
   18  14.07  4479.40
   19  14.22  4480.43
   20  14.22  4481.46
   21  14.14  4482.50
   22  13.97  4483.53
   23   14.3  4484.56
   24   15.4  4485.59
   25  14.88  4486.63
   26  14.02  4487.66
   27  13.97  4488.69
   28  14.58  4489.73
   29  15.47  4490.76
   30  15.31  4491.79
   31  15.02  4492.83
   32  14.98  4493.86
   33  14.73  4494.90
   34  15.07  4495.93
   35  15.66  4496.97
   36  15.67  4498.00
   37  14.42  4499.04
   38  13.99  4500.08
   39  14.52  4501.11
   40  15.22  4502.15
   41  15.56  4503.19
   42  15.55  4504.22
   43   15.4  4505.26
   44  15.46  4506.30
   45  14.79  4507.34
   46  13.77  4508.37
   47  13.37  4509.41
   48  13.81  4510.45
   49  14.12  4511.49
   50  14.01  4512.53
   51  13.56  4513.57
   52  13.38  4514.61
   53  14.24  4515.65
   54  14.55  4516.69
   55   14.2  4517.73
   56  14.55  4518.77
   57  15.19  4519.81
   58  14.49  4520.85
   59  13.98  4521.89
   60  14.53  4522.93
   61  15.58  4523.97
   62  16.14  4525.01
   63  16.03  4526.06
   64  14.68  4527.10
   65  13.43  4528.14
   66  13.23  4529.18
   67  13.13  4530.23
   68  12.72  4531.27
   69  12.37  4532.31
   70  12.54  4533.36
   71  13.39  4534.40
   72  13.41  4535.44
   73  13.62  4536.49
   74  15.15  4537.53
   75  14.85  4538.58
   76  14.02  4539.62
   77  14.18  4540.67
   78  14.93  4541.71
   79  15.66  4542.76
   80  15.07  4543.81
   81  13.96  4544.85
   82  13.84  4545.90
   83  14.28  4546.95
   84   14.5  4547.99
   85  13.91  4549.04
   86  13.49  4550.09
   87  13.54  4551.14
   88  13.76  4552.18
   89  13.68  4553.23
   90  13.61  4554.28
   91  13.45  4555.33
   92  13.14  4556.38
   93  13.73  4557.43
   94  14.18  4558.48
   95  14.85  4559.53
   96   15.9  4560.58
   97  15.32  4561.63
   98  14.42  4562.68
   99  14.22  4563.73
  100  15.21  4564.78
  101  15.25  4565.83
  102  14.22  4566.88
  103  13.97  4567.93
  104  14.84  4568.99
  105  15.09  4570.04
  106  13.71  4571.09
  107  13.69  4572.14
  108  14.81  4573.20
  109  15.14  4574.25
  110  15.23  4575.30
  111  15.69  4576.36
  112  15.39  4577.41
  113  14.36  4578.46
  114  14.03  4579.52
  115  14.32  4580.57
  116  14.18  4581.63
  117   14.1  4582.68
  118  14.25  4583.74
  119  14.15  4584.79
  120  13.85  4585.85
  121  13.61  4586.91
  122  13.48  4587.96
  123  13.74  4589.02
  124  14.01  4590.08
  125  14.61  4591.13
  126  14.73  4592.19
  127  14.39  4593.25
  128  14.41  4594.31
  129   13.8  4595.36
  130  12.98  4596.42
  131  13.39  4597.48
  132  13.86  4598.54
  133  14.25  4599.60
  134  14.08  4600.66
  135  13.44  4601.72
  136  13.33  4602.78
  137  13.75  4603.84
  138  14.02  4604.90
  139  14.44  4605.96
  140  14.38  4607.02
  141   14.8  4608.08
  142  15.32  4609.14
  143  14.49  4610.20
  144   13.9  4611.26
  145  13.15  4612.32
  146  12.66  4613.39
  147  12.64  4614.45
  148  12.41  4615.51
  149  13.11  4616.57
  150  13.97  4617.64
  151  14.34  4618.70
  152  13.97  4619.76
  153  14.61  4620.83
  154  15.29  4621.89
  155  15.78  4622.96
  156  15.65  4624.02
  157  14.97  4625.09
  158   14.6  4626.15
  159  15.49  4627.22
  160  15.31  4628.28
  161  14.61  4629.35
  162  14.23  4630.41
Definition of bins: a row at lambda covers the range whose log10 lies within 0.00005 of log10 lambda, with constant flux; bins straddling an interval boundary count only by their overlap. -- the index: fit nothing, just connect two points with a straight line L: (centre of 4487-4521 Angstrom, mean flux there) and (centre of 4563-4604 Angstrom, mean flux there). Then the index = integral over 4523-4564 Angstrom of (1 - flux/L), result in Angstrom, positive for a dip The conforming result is 0.8 Angstrom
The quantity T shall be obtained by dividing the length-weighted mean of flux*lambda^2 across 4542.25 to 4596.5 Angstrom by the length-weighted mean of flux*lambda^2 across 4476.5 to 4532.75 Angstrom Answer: 1.0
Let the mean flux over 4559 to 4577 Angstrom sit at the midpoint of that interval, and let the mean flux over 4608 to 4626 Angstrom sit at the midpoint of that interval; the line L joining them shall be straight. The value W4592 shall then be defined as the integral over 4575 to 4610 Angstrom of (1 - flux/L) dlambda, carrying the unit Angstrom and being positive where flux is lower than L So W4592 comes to 0.7 Angstrom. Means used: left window 14.8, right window 14.2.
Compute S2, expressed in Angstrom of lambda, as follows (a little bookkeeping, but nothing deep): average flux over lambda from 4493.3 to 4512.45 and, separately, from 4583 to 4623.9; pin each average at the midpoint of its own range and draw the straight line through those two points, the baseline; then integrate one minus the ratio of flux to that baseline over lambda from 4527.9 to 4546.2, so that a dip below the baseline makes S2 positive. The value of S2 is 0.8 Angstrom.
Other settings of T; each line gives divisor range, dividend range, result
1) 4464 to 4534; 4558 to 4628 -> 1.04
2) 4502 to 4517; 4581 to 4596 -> 1.01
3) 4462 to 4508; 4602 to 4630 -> 1.04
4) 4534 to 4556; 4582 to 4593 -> 1.02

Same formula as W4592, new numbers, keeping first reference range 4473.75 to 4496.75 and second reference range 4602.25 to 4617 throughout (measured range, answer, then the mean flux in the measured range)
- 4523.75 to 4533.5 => 0.21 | 14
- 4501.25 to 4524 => -0.14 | 14.5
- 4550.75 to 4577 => -0.70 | 14.4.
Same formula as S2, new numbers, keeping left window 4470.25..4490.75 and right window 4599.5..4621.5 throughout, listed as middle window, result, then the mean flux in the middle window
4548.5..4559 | 0.3 Angstrom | 13.6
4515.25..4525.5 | -0.4 Angstrom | 14.8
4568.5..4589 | -0.6 Angstrom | 14.4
